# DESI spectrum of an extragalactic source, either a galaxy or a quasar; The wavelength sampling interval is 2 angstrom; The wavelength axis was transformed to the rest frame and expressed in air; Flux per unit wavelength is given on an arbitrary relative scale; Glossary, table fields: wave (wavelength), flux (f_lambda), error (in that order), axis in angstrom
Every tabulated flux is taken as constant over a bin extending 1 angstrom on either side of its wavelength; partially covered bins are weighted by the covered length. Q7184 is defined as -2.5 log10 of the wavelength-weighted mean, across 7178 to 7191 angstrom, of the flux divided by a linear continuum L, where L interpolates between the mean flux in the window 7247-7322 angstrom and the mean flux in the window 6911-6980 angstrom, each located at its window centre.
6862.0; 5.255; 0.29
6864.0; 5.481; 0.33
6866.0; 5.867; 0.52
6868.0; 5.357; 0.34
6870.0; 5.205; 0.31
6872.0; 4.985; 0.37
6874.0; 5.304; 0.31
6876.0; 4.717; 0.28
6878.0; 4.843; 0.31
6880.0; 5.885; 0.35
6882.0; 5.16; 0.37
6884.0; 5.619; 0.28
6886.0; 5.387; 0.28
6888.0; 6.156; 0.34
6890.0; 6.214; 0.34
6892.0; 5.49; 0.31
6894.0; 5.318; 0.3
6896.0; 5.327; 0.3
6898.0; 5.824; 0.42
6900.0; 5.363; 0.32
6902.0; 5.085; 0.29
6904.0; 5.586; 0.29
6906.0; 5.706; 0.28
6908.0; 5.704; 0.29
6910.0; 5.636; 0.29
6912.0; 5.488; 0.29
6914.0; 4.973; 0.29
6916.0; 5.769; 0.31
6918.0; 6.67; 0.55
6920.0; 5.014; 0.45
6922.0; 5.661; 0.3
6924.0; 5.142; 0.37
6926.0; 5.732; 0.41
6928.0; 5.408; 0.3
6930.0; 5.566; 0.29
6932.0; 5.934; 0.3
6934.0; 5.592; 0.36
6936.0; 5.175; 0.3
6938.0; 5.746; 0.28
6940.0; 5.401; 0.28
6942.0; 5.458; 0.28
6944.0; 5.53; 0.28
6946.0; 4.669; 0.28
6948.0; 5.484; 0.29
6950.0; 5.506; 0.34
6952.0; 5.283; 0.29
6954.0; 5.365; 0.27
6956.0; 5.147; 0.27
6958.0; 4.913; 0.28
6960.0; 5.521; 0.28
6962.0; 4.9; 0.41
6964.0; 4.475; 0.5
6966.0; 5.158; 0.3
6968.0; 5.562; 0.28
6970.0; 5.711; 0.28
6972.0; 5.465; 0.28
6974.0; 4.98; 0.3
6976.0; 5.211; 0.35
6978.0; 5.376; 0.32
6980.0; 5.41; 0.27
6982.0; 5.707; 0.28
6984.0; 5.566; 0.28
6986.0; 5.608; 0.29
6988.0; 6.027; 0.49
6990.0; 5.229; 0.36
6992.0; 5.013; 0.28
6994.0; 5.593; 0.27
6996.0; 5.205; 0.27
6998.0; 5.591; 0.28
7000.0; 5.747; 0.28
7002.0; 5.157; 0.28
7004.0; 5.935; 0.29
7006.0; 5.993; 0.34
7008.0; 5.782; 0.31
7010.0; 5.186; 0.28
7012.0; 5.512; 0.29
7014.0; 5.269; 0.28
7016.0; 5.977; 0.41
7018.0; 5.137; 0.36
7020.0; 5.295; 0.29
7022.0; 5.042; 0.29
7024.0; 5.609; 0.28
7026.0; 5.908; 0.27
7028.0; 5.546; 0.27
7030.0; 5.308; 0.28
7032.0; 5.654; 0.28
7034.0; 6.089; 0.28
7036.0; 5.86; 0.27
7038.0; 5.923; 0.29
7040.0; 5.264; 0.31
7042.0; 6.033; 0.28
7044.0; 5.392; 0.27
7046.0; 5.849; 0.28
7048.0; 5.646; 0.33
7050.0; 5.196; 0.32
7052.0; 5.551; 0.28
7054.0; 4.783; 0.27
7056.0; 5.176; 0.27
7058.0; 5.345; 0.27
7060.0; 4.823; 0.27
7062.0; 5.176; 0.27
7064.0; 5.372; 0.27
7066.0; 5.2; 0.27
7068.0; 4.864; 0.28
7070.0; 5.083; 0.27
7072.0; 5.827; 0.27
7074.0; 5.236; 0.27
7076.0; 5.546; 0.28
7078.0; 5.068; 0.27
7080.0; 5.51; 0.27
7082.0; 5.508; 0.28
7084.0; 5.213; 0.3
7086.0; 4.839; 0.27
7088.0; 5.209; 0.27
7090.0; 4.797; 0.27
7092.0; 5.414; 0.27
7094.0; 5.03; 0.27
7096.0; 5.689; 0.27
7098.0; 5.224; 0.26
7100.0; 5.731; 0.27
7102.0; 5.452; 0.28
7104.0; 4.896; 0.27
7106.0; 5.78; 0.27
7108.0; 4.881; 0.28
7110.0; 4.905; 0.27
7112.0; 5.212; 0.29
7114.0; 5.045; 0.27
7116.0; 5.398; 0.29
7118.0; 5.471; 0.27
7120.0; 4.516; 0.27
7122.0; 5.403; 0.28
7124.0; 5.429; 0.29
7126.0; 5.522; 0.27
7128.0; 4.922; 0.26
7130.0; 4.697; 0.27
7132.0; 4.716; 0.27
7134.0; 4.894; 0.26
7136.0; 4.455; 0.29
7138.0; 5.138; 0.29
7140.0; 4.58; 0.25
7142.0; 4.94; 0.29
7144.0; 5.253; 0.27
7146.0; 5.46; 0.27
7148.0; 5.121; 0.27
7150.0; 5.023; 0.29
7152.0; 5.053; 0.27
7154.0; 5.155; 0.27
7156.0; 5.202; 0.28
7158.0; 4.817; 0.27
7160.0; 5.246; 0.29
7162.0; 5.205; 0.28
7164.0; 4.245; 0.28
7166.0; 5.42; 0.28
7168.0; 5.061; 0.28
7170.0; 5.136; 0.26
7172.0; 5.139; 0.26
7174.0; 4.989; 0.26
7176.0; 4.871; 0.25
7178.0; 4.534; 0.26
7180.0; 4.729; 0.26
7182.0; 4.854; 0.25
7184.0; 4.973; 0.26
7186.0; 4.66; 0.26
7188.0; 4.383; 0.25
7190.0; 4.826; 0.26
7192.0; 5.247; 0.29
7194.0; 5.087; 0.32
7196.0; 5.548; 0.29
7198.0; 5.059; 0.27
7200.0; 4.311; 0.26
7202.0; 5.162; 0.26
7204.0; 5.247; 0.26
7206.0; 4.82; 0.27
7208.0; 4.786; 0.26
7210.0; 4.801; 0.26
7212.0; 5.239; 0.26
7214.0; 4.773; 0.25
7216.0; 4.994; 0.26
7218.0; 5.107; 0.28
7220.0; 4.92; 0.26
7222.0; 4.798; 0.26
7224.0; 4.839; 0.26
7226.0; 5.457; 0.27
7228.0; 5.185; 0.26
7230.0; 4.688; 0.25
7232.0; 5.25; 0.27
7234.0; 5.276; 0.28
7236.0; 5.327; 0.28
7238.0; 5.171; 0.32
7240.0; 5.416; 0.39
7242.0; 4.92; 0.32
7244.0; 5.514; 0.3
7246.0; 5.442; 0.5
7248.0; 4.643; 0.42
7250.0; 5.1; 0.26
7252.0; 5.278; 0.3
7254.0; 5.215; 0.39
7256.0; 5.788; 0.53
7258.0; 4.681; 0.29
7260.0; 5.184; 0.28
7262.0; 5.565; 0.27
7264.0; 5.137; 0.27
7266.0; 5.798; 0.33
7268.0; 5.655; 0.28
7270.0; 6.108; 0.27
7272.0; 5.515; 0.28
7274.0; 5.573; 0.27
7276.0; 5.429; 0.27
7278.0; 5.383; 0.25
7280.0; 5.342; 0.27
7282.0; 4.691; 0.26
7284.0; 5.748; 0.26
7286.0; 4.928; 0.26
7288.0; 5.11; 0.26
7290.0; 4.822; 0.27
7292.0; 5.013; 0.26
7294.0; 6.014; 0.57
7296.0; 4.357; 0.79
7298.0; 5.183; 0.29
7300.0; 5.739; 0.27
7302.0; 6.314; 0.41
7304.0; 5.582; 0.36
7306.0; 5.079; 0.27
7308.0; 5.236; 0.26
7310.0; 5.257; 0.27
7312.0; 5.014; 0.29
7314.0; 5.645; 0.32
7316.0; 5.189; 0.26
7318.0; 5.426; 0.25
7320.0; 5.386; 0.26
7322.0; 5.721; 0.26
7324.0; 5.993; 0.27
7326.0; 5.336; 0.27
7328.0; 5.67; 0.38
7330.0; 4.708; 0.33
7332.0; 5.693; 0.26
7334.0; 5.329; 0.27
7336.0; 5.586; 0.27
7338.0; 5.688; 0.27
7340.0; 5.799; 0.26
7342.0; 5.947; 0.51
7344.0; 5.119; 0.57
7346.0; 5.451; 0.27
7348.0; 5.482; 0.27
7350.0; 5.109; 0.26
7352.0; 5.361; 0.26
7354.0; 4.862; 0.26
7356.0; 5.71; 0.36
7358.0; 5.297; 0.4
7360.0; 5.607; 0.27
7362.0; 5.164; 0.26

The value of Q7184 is 0.14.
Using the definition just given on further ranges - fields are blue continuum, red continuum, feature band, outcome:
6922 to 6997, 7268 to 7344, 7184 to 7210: 0.101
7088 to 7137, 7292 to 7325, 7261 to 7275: -0.049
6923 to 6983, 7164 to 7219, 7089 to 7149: -0.014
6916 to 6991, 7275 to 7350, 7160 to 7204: 0.096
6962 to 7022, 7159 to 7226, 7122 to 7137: 0.026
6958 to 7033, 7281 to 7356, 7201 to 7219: 0.084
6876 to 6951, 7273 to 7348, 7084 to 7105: 0.046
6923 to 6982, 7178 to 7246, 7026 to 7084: -0.044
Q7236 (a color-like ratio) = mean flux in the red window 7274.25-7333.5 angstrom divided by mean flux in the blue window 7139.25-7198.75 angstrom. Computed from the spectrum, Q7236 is 1.07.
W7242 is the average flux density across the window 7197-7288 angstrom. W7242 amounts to 5.18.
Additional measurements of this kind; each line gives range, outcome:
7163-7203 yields 4.91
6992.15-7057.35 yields 5.53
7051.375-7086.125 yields 5.24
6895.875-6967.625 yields 5.42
